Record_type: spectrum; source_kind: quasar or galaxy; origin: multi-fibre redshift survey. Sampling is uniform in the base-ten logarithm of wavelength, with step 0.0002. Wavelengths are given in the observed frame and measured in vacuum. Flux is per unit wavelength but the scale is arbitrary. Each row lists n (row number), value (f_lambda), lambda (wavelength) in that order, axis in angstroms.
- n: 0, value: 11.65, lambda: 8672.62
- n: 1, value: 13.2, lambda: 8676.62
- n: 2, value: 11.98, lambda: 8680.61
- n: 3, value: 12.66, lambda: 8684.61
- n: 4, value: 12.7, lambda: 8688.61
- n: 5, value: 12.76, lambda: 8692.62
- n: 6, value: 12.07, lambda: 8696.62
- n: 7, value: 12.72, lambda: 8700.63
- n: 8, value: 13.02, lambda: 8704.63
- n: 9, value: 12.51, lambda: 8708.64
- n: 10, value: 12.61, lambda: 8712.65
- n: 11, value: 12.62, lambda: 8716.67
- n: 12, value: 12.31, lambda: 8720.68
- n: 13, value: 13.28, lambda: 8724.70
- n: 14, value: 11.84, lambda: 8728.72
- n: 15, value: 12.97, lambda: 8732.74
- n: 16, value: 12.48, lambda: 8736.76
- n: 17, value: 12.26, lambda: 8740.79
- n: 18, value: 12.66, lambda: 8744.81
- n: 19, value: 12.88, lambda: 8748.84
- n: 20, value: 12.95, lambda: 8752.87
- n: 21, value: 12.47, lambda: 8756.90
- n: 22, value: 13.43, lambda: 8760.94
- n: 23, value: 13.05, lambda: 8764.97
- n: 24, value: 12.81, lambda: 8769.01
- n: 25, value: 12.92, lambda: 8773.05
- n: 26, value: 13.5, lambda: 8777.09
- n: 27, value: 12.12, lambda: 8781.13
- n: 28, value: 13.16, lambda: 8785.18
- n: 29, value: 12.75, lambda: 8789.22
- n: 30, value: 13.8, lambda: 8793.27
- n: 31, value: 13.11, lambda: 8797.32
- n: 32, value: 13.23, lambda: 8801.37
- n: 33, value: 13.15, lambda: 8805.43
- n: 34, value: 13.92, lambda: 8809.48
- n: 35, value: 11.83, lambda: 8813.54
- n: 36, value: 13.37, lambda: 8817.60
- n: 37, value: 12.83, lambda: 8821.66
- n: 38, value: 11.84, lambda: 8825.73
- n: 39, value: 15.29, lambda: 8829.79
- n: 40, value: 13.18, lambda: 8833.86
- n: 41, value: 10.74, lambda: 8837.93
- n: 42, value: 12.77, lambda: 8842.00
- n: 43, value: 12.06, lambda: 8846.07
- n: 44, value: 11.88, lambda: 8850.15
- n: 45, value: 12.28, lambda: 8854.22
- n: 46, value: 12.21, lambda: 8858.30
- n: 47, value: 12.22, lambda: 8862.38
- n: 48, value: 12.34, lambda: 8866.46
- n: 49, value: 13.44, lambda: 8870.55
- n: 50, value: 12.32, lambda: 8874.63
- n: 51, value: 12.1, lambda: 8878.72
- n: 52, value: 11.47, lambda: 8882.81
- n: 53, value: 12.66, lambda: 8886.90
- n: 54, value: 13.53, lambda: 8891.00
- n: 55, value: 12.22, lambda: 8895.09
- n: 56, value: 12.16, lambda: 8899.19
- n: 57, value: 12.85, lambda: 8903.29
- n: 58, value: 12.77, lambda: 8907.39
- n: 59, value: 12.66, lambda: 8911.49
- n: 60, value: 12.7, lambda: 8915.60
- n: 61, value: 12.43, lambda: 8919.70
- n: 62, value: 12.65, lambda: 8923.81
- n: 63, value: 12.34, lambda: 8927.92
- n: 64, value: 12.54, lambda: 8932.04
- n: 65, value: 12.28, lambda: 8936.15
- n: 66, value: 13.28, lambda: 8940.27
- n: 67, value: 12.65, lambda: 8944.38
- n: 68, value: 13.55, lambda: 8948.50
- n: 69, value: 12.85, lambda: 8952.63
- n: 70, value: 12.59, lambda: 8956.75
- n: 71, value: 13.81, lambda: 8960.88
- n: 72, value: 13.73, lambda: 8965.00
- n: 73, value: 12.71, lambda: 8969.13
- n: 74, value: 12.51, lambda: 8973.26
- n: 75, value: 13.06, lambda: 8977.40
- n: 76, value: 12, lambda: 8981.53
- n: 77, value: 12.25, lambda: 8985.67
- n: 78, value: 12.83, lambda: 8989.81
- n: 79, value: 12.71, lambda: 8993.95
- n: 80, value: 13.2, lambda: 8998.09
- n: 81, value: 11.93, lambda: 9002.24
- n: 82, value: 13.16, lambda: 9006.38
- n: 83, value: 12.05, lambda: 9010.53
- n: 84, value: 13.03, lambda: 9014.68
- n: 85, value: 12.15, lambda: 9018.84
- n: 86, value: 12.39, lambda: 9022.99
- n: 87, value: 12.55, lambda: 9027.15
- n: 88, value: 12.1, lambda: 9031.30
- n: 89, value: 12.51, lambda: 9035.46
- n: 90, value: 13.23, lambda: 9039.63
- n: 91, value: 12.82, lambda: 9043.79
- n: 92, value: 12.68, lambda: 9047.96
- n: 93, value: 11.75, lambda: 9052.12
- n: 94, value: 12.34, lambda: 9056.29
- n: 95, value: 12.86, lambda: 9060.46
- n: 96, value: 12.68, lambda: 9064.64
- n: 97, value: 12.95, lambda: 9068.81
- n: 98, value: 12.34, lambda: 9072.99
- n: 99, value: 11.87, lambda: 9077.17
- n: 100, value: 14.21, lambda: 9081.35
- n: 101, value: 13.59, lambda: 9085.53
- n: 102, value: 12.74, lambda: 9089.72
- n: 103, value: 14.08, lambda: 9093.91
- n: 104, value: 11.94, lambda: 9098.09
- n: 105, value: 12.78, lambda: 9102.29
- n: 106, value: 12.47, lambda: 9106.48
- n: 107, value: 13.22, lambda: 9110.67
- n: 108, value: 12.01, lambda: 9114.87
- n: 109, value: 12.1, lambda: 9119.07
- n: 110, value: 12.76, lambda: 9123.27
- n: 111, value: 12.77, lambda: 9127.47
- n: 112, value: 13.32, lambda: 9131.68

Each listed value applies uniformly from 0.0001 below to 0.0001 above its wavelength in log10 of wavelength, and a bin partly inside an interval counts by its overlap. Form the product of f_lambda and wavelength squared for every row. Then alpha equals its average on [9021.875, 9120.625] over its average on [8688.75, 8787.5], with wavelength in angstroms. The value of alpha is 1.07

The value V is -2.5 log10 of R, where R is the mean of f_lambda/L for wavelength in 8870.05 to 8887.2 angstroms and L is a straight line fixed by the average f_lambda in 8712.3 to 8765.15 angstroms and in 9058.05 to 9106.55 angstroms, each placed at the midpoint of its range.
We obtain 0.042 mag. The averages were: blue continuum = 12.7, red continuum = 12.9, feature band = 12.3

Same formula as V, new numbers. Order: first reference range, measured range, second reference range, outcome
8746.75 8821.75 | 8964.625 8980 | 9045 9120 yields -0.01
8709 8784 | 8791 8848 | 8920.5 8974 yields -0.01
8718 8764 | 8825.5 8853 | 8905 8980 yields 0.02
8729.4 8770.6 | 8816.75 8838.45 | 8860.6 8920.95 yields -0.03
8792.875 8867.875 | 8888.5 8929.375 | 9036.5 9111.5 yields 0.01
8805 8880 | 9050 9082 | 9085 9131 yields 0.02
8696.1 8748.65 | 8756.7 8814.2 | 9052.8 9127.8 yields -0.04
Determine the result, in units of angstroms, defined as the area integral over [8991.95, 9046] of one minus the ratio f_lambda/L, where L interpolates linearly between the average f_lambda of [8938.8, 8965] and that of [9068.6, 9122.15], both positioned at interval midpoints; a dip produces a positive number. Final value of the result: 1.6 angstroms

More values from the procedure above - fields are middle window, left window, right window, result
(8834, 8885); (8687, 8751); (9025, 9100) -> 1.88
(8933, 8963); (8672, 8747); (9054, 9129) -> -0.72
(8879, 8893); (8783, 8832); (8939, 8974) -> 0.69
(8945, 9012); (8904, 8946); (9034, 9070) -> -0.91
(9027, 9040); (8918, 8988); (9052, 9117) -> 0.26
